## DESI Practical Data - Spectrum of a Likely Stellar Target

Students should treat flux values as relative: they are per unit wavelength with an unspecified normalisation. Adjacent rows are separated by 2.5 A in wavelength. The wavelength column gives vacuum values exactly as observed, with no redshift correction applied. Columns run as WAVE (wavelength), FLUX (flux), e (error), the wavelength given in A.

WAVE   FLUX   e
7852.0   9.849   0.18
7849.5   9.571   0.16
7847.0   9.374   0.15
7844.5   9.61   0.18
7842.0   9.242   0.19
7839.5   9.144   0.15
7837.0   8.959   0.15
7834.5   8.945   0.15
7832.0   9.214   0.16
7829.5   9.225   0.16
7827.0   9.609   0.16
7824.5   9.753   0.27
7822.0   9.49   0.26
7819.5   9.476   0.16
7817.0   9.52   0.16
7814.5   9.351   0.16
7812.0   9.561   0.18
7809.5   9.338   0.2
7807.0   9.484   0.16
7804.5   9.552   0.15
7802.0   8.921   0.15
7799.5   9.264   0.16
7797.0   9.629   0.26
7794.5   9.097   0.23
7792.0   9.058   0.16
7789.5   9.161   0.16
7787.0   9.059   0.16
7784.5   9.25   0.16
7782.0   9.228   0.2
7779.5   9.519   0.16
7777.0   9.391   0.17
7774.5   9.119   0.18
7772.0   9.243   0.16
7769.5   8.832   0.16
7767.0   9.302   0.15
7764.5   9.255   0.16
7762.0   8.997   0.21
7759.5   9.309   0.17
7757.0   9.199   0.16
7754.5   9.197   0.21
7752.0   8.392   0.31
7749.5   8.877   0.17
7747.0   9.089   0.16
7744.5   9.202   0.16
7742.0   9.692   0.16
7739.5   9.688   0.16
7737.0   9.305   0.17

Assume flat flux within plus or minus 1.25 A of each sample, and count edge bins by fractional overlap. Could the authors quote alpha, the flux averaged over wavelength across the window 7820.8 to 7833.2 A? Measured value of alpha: 9.46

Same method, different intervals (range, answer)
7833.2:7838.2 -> 8.95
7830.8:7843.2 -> 9.1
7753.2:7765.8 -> 9.19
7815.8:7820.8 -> 9.5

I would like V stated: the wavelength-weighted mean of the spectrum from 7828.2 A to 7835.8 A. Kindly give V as 9.13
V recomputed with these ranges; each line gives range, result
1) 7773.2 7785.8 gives 9.3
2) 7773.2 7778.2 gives 9.25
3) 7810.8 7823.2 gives 9.48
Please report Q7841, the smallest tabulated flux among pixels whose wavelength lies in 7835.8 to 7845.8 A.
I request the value 8.959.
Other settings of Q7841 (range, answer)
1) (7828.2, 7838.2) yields 8.945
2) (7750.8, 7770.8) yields 8.392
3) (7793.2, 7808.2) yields 8.921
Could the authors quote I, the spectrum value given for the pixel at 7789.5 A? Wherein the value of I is 9.161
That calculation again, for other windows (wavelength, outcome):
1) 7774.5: 9.119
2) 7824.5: 9.753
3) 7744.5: 9.202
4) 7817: 9.52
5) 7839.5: 9.144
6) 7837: 8.959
